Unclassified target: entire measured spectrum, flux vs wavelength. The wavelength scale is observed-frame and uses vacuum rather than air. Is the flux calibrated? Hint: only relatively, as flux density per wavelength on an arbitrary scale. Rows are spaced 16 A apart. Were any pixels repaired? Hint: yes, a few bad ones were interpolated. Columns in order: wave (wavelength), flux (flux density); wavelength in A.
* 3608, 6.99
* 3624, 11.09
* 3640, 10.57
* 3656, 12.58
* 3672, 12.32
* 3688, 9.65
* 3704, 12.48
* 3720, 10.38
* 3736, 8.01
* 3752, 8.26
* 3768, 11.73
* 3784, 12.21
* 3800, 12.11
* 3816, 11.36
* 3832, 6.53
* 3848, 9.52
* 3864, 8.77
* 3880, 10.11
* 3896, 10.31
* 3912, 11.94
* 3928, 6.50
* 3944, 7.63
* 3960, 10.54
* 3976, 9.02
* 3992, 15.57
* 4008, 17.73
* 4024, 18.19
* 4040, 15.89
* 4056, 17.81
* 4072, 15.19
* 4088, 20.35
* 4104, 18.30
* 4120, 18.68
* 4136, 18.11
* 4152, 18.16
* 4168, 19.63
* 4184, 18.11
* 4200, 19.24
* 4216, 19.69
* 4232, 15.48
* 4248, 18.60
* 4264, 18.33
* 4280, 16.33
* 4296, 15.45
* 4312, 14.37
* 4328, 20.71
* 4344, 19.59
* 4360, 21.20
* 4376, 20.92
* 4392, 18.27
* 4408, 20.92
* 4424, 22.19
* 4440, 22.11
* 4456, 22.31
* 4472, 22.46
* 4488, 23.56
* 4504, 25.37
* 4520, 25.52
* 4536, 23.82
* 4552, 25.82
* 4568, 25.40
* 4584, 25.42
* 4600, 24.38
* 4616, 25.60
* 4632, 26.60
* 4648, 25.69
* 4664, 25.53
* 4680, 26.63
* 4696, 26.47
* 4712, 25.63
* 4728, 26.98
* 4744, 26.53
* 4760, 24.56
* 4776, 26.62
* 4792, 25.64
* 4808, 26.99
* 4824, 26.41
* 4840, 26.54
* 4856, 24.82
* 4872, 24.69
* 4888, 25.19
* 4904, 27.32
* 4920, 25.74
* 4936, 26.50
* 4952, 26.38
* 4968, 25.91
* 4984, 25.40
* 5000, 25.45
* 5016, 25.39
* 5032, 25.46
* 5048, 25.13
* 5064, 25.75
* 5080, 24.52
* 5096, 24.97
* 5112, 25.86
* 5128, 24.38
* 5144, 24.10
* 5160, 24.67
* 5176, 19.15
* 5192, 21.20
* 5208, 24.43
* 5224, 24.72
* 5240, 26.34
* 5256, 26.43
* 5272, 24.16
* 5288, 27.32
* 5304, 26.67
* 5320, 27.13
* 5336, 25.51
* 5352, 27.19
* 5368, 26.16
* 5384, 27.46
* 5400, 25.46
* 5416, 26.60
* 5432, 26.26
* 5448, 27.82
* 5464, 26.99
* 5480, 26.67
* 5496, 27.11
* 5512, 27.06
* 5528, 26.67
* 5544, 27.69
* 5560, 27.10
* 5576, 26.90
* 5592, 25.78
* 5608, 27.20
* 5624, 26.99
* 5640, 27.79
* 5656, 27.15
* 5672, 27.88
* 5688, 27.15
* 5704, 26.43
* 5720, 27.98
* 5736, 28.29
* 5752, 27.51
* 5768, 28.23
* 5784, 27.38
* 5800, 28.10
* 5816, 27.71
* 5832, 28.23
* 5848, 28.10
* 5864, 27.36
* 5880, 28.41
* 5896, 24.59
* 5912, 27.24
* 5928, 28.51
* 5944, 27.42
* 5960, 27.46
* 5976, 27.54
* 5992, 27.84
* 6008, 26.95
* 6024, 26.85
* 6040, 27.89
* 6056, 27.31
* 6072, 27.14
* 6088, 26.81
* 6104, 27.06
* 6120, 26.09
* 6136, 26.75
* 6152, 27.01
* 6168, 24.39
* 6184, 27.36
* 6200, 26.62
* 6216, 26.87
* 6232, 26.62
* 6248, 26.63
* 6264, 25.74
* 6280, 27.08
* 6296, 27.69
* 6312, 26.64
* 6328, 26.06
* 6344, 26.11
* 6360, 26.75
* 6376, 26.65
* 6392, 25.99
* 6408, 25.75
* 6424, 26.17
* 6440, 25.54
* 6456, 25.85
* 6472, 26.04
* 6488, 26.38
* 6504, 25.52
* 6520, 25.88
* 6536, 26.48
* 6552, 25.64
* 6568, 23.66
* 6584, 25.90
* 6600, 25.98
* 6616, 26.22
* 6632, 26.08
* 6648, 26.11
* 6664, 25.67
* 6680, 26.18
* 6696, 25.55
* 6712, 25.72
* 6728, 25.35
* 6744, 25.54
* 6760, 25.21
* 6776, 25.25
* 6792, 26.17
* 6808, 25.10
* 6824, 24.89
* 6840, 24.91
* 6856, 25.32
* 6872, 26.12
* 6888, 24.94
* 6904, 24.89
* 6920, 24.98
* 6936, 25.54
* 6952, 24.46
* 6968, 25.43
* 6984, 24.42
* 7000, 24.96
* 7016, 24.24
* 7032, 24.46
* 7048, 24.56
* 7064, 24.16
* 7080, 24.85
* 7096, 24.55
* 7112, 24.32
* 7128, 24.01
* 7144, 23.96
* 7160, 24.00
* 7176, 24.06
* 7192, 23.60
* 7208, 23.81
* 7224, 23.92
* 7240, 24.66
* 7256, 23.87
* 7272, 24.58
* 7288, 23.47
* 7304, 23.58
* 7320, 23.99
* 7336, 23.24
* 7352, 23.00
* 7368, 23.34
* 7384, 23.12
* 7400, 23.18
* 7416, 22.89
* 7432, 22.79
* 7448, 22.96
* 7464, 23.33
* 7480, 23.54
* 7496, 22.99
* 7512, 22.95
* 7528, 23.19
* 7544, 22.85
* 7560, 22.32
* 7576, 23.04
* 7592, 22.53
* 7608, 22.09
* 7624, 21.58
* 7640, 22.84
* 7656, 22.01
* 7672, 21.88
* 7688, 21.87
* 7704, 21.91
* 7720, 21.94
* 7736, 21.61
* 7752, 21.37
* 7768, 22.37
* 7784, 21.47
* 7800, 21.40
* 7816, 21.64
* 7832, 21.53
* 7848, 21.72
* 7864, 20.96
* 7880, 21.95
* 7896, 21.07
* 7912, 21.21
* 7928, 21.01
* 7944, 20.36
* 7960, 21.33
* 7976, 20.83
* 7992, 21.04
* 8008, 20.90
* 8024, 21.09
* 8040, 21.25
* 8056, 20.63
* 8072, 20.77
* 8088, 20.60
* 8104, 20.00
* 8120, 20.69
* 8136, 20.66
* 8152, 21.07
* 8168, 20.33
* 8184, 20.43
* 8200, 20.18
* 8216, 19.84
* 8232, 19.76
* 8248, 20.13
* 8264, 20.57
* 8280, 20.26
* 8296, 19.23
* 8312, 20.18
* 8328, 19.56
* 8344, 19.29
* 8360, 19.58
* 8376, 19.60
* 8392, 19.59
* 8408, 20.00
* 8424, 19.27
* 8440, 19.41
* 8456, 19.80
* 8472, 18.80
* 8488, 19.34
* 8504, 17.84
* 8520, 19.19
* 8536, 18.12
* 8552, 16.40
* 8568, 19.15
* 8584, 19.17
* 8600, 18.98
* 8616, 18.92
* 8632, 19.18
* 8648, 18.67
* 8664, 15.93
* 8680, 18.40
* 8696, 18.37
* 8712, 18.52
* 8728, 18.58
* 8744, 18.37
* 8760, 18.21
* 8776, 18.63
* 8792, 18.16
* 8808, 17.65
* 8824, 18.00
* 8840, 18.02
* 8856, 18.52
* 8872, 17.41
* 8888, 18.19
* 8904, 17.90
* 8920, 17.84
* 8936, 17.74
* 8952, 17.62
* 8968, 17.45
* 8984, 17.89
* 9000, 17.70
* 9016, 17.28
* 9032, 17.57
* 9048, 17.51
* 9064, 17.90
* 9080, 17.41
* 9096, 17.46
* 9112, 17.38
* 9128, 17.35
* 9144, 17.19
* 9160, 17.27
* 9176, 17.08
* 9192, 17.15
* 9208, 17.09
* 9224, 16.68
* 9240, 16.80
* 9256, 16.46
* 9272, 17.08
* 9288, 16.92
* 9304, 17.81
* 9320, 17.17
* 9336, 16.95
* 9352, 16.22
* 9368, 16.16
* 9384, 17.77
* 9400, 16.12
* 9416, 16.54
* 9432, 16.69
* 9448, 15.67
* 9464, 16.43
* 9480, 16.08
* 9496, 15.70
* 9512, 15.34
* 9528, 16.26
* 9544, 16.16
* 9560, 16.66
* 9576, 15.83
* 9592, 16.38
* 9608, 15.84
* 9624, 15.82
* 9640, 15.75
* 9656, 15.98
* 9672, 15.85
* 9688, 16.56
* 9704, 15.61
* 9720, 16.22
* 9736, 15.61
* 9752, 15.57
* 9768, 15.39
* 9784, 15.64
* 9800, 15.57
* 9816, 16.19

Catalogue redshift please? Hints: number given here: 0.00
